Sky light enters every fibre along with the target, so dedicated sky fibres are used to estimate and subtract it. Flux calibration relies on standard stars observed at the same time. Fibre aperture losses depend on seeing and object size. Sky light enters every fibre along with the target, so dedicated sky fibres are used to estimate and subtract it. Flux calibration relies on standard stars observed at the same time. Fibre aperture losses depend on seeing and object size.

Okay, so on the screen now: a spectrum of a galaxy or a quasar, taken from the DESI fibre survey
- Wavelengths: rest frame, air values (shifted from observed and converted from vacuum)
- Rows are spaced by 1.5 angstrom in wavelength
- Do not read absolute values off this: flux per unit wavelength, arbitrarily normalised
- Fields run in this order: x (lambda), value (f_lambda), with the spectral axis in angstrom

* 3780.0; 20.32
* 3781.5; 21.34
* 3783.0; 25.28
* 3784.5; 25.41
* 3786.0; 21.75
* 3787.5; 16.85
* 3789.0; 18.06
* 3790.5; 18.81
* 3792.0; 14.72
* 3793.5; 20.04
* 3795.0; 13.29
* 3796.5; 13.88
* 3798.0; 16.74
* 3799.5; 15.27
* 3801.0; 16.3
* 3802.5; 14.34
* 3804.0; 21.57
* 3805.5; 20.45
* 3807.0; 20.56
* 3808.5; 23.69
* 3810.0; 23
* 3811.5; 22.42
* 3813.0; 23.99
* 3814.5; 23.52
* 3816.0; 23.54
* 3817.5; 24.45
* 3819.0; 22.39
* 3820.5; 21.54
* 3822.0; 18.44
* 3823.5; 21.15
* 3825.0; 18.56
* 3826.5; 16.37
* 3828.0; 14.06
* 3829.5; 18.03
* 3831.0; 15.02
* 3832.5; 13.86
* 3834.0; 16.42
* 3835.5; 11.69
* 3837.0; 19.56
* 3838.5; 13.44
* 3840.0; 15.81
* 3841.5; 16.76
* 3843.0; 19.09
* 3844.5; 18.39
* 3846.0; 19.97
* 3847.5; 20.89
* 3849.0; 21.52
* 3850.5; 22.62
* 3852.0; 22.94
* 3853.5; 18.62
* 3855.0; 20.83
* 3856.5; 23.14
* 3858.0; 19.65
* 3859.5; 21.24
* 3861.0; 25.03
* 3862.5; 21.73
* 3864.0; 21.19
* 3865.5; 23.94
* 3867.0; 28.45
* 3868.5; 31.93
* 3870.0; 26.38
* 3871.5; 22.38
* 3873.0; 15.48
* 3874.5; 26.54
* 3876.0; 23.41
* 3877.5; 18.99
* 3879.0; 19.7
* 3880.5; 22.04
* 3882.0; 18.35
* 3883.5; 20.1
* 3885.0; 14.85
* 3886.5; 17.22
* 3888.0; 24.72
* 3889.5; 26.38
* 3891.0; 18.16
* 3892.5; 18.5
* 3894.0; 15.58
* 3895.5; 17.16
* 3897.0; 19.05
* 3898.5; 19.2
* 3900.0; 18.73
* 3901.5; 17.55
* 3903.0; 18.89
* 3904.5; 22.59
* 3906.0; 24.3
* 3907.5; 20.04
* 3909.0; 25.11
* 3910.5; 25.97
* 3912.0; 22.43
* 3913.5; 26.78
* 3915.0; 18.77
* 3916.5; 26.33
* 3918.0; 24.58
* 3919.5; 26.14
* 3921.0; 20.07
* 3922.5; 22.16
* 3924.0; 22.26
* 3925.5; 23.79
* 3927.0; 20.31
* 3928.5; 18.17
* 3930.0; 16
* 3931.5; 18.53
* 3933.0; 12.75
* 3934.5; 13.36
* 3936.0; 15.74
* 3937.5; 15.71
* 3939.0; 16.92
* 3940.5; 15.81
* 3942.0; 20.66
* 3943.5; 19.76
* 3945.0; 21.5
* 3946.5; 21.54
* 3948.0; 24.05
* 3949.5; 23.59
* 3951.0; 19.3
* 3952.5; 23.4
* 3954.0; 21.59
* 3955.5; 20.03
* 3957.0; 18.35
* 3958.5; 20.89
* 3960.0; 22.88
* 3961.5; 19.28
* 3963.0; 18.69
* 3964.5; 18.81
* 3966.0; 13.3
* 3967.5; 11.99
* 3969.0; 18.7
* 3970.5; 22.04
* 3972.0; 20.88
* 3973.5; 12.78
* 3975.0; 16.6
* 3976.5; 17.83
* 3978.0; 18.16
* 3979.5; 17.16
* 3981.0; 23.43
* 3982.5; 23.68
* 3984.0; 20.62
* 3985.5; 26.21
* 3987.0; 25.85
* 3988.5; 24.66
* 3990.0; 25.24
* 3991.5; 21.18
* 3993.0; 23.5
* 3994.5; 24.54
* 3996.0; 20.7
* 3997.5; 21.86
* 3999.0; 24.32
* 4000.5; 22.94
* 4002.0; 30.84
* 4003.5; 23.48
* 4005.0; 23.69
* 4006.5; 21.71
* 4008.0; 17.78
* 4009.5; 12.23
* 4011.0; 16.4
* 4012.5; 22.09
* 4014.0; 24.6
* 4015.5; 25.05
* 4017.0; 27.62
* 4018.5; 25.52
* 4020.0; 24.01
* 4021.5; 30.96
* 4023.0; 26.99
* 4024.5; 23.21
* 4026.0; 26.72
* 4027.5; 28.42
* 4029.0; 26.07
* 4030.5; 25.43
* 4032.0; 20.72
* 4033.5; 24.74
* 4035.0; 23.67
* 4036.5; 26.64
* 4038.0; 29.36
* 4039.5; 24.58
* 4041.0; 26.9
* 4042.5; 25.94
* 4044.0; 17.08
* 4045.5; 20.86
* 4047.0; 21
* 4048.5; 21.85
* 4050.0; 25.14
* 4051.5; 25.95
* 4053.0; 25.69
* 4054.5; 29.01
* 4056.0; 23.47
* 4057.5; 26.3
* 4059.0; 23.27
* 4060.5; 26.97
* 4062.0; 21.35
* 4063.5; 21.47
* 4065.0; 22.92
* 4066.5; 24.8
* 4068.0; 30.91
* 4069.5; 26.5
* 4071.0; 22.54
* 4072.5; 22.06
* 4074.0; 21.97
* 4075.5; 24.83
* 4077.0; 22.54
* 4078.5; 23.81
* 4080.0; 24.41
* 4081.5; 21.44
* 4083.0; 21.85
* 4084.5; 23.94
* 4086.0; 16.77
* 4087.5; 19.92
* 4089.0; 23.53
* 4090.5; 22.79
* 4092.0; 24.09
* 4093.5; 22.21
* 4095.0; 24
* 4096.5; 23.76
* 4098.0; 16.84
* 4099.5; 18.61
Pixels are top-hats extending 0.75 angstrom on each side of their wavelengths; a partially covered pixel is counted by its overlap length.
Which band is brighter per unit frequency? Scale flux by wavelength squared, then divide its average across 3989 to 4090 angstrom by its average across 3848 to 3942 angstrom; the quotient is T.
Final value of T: 1.2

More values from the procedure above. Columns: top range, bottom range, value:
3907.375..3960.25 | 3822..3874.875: 1.08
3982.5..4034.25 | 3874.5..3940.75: 1.24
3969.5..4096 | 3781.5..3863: 1.34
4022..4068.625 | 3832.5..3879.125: 1.31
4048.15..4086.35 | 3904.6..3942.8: 1.26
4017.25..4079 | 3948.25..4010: 1.22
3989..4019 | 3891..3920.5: 1.12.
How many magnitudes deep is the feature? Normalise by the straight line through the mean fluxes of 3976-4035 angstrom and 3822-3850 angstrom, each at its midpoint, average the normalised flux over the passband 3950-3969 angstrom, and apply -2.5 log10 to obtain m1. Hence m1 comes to 0.14 mag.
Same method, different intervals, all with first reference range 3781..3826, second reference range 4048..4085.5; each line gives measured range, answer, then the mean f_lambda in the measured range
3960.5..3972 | 0.254 mag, 17.9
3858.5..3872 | -0.174 mag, 24.6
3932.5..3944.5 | 0.318 mag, 16.5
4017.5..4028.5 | -0.134 mag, 26.6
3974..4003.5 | 0.020 mag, 22.5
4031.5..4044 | -0.054 mag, 24.9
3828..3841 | 0.309 mag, 15.4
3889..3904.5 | 0.135 mag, 19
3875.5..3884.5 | 0.054 mag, 20.2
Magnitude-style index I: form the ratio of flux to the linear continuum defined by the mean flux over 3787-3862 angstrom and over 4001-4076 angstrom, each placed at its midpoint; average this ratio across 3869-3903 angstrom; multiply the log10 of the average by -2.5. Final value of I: 0.02 mag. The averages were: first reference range 19.1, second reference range 24.2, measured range 20.1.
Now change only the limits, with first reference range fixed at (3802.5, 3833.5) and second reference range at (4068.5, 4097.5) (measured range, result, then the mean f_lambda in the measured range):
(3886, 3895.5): 0.050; 19.9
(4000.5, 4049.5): -0.080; 23.9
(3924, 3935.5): 0.192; 17.8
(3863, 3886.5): -0.070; 22.1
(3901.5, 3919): -0.097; 23.1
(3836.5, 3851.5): 0.086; 18.9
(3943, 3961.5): 0.008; 21.3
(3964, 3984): 0.193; 18.2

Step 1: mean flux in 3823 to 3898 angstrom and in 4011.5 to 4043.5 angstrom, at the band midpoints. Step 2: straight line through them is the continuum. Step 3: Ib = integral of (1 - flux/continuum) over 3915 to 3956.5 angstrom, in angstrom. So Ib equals 4.3 angstrom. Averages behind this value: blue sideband 19.9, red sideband 25.5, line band 20.1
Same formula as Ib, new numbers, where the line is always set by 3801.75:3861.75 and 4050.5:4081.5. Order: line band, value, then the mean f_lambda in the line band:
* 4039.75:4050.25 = 0.6 angstrom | 22.7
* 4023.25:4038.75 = -1.2 angstrom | 25.5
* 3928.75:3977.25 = 8.0 angstrom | 18.5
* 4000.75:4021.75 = 0.2 angstrom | 23.1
